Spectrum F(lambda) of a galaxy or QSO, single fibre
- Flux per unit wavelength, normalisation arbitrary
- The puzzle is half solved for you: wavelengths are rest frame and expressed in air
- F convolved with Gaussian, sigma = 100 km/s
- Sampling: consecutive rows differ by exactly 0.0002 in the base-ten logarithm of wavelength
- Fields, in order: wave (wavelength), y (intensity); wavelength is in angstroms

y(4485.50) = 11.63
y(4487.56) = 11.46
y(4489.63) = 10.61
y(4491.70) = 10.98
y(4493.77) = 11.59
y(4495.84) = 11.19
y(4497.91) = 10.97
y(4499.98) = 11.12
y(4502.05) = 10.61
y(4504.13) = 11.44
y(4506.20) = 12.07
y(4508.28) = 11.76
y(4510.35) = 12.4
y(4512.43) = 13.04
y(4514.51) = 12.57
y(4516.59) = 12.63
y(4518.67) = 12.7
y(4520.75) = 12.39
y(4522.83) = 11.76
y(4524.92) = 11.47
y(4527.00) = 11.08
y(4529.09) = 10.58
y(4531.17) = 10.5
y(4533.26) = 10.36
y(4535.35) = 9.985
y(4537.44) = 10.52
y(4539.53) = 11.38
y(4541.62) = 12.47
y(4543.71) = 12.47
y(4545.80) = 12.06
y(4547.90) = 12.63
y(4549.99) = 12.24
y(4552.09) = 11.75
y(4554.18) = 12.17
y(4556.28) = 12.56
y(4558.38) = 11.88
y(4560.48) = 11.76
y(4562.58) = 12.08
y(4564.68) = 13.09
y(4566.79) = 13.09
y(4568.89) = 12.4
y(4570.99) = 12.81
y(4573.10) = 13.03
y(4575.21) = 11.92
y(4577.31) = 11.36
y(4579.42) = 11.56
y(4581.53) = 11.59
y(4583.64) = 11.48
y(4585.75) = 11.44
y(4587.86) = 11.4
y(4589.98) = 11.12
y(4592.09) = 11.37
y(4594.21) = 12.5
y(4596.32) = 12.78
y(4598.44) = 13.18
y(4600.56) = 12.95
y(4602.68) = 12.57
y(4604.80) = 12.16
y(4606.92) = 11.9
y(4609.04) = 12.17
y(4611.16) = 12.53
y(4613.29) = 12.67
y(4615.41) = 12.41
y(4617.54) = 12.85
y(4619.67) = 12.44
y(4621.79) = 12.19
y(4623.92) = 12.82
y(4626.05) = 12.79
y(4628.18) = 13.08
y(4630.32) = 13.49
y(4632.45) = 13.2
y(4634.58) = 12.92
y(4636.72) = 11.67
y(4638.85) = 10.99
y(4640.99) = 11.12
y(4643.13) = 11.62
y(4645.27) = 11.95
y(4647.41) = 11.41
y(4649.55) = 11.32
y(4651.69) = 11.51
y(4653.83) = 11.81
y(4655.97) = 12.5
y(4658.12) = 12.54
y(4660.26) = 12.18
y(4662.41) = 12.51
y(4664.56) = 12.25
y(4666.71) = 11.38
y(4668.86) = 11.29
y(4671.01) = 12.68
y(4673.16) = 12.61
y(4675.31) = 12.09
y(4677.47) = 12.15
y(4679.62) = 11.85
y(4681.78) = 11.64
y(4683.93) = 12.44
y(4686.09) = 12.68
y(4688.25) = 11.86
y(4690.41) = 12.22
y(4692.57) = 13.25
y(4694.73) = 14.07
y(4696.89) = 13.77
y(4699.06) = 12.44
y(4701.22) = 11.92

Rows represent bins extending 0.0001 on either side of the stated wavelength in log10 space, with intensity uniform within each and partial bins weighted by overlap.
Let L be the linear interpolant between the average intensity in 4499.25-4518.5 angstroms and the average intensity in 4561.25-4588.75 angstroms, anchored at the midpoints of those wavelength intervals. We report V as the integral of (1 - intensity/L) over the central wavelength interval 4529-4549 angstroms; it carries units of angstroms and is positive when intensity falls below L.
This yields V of 1.2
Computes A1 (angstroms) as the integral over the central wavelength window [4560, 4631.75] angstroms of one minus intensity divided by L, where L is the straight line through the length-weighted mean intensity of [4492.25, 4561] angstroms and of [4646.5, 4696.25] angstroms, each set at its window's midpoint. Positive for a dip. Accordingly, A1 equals -2.4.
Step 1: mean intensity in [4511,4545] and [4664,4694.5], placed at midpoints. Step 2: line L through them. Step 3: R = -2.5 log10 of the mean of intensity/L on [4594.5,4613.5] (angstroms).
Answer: -0.05 mag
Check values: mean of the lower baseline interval 11.6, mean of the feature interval 12.5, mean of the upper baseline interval 12.2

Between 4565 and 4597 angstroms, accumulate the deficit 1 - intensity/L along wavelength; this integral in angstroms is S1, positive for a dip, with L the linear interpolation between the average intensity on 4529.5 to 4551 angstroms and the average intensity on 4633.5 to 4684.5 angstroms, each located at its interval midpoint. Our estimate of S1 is -1.1 angstroms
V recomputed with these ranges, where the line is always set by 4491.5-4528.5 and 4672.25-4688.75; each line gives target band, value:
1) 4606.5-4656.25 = -0.70 angstroms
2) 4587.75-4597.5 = 0.06 angstroms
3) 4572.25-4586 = 0.19 angstroms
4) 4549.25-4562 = -0.19 angstroms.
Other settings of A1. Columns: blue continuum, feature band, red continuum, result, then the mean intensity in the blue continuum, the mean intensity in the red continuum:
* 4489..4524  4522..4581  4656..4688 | 0.3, 11.8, 12.2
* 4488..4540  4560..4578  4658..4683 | -1.2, 11.4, 12.1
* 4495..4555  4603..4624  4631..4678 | -0.9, 11.7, 12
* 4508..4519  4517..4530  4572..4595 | 0.8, 12.6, 11.7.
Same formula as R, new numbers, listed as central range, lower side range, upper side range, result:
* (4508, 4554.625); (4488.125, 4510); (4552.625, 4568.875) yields 0.01 mag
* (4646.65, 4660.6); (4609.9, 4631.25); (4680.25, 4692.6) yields 0.05 mag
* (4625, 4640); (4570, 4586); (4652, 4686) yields -0.05 mag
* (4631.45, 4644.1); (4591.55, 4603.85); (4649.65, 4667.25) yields 0.03 mag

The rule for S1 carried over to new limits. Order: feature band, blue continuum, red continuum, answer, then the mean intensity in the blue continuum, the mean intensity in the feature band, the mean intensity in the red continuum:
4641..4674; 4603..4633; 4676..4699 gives 1.7 angstroms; 12.6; 11.9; 12.6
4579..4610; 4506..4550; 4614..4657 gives 0.0 angstroms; 11.8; 12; 12.2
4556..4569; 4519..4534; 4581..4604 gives -0.8 angstroms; 11.3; 12.4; 12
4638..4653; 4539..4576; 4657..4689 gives 0.9 angstroms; 12.3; 11.4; 12.1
